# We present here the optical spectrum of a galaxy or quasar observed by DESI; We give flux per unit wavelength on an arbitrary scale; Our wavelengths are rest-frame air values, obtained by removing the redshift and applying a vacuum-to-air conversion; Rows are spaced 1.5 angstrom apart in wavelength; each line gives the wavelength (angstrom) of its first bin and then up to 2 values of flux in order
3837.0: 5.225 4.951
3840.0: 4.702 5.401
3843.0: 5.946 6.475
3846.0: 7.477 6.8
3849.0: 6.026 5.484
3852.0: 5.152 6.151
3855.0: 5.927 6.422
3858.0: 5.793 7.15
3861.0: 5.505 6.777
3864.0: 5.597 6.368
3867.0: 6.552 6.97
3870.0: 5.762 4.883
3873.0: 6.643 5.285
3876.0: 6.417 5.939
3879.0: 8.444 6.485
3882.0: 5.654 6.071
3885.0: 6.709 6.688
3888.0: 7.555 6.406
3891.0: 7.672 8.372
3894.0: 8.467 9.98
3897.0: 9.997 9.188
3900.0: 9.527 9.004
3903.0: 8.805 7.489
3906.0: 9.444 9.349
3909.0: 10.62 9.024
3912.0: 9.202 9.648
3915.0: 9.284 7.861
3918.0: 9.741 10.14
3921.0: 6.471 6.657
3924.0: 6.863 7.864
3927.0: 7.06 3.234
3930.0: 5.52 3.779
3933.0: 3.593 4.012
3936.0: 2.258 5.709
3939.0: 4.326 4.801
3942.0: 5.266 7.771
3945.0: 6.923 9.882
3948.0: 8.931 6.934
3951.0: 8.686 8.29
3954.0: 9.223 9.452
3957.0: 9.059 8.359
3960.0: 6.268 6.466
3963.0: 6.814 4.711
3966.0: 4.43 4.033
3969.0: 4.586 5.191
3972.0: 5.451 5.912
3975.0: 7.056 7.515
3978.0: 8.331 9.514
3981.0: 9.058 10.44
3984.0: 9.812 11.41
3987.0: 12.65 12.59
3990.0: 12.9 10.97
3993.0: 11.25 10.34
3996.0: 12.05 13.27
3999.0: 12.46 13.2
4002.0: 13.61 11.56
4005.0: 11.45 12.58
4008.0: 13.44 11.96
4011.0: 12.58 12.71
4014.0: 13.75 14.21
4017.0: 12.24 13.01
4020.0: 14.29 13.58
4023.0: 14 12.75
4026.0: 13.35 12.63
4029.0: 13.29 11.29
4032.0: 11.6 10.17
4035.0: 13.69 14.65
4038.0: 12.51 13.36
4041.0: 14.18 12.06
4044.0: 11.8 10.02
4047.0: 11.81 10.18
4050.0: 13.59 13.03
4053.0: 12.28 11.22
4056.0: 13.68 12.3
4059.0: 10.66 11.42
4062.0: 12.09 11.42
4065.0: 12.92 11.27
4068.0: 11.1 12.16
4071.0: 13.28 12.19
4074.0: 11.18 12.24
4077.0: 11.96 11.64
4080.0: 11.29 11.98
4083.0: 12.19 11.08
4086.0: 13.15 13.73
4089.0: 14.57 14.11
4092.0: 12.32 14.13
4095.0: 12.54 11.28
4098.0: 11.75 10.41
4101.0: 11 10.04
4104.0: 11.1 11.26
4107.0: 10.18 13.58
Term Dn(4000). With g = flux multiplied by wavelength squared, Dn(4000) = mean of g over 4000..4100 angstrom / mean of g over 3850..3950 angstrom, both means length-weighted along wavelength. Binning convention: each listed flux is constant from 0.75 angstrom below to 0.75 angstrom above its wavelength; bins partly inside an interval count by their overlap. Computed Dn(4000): 1.9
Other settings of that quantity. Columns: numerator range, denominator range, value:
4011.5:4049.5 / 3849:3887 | 2.23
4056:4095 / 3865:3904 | 1.85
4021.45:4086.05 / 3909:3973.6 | 1.90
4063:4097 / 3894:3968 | 1.80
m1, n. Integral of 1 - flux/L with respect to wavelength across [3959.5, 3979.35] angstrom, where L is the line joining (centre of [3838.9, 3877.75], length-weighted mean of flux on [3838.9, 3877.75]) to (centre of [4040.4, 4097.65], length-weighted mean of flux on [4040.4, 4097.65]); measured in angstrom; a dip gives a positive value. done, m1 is 7.04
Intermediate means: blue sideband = 6.05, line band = 6.01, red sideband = 12.2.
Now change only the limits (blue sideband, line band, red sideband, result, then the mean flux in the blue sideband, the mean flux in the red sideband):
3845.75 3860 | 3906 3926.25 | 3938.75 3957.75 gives -4.2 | 6.18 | 7.74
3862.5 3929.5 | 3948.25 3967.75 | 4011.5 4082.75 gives 4.6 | 7.61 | 12.4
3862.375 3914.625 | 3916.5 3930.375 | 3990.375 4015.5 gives 2.9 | 7.65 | 12.4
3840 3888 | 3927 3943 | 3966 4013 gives 7.6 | 6.22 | 10.2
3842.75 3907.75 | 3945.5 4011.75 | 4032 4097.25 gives 3.7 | 7.01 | 12.3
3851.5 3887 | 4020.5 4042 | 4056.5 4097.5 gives -4.0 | 6.23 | 12.2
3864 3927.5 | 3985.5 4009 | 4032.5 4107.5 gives -4.5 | 7.75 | 12.1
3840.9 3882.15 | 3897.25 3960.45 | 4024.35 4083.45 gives 5.1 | 6.21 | 12.2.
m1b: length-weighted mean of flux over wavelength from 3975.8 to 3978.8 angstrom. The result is 7.96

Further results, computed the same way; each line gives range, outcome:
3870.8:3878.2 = 5.84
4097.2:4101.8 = 11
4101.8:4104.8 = 10.6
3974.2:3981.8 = 8.29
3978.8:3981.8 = 9.3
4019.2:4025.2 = 13.7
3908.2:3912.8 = 9.61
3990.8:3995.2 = 10.9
